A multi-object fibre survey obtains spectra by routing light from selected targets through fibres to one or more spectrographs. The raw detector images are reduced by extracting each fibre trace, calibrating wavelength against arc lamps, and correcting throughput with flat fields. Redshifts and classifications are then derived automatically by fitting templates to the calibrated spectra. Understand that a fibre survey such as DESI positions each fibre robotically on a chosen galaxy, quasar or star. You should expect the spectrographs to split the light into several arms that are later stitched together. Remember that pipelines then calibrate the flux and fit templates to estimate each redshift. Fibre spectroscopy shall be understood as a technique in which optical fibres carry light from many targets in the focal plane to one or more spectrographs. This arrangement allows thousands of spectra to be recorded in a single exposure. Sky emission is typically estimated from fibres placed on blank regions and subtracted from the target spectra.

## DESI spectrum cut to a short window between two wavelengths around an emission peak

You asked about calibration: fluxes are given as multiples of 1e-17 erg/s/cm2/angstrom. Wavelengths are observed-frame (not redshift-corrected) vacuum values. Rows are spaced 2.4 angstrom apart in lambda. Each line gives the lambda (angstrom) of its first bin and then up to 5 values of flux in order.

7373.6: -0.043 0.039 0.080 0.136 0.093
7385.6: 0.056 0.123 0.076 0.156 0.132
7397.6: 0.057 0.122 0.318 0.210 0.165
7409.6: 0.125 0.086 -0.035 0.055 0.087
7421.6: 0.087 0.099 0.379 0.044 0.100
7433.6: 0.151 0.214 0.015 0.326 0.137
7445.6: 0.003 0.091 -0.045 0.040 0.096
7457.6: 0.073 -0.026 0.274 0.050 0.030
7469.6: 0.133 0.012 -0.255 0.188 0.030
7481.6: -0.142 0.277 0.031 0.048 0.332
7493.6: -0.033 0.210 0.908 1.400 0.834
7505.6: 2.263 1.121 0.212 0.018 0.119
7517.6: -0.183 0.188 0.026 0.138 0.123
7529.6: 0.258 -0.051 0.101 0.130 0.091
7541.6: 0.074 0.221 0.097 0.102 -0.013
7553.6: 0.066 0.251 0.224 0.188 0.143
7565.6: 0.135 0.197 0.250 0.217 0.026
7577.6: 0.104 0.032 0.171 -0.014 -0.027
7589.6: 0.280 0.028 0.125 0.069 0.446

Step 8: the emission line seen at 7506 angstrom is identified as [O II] 3727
